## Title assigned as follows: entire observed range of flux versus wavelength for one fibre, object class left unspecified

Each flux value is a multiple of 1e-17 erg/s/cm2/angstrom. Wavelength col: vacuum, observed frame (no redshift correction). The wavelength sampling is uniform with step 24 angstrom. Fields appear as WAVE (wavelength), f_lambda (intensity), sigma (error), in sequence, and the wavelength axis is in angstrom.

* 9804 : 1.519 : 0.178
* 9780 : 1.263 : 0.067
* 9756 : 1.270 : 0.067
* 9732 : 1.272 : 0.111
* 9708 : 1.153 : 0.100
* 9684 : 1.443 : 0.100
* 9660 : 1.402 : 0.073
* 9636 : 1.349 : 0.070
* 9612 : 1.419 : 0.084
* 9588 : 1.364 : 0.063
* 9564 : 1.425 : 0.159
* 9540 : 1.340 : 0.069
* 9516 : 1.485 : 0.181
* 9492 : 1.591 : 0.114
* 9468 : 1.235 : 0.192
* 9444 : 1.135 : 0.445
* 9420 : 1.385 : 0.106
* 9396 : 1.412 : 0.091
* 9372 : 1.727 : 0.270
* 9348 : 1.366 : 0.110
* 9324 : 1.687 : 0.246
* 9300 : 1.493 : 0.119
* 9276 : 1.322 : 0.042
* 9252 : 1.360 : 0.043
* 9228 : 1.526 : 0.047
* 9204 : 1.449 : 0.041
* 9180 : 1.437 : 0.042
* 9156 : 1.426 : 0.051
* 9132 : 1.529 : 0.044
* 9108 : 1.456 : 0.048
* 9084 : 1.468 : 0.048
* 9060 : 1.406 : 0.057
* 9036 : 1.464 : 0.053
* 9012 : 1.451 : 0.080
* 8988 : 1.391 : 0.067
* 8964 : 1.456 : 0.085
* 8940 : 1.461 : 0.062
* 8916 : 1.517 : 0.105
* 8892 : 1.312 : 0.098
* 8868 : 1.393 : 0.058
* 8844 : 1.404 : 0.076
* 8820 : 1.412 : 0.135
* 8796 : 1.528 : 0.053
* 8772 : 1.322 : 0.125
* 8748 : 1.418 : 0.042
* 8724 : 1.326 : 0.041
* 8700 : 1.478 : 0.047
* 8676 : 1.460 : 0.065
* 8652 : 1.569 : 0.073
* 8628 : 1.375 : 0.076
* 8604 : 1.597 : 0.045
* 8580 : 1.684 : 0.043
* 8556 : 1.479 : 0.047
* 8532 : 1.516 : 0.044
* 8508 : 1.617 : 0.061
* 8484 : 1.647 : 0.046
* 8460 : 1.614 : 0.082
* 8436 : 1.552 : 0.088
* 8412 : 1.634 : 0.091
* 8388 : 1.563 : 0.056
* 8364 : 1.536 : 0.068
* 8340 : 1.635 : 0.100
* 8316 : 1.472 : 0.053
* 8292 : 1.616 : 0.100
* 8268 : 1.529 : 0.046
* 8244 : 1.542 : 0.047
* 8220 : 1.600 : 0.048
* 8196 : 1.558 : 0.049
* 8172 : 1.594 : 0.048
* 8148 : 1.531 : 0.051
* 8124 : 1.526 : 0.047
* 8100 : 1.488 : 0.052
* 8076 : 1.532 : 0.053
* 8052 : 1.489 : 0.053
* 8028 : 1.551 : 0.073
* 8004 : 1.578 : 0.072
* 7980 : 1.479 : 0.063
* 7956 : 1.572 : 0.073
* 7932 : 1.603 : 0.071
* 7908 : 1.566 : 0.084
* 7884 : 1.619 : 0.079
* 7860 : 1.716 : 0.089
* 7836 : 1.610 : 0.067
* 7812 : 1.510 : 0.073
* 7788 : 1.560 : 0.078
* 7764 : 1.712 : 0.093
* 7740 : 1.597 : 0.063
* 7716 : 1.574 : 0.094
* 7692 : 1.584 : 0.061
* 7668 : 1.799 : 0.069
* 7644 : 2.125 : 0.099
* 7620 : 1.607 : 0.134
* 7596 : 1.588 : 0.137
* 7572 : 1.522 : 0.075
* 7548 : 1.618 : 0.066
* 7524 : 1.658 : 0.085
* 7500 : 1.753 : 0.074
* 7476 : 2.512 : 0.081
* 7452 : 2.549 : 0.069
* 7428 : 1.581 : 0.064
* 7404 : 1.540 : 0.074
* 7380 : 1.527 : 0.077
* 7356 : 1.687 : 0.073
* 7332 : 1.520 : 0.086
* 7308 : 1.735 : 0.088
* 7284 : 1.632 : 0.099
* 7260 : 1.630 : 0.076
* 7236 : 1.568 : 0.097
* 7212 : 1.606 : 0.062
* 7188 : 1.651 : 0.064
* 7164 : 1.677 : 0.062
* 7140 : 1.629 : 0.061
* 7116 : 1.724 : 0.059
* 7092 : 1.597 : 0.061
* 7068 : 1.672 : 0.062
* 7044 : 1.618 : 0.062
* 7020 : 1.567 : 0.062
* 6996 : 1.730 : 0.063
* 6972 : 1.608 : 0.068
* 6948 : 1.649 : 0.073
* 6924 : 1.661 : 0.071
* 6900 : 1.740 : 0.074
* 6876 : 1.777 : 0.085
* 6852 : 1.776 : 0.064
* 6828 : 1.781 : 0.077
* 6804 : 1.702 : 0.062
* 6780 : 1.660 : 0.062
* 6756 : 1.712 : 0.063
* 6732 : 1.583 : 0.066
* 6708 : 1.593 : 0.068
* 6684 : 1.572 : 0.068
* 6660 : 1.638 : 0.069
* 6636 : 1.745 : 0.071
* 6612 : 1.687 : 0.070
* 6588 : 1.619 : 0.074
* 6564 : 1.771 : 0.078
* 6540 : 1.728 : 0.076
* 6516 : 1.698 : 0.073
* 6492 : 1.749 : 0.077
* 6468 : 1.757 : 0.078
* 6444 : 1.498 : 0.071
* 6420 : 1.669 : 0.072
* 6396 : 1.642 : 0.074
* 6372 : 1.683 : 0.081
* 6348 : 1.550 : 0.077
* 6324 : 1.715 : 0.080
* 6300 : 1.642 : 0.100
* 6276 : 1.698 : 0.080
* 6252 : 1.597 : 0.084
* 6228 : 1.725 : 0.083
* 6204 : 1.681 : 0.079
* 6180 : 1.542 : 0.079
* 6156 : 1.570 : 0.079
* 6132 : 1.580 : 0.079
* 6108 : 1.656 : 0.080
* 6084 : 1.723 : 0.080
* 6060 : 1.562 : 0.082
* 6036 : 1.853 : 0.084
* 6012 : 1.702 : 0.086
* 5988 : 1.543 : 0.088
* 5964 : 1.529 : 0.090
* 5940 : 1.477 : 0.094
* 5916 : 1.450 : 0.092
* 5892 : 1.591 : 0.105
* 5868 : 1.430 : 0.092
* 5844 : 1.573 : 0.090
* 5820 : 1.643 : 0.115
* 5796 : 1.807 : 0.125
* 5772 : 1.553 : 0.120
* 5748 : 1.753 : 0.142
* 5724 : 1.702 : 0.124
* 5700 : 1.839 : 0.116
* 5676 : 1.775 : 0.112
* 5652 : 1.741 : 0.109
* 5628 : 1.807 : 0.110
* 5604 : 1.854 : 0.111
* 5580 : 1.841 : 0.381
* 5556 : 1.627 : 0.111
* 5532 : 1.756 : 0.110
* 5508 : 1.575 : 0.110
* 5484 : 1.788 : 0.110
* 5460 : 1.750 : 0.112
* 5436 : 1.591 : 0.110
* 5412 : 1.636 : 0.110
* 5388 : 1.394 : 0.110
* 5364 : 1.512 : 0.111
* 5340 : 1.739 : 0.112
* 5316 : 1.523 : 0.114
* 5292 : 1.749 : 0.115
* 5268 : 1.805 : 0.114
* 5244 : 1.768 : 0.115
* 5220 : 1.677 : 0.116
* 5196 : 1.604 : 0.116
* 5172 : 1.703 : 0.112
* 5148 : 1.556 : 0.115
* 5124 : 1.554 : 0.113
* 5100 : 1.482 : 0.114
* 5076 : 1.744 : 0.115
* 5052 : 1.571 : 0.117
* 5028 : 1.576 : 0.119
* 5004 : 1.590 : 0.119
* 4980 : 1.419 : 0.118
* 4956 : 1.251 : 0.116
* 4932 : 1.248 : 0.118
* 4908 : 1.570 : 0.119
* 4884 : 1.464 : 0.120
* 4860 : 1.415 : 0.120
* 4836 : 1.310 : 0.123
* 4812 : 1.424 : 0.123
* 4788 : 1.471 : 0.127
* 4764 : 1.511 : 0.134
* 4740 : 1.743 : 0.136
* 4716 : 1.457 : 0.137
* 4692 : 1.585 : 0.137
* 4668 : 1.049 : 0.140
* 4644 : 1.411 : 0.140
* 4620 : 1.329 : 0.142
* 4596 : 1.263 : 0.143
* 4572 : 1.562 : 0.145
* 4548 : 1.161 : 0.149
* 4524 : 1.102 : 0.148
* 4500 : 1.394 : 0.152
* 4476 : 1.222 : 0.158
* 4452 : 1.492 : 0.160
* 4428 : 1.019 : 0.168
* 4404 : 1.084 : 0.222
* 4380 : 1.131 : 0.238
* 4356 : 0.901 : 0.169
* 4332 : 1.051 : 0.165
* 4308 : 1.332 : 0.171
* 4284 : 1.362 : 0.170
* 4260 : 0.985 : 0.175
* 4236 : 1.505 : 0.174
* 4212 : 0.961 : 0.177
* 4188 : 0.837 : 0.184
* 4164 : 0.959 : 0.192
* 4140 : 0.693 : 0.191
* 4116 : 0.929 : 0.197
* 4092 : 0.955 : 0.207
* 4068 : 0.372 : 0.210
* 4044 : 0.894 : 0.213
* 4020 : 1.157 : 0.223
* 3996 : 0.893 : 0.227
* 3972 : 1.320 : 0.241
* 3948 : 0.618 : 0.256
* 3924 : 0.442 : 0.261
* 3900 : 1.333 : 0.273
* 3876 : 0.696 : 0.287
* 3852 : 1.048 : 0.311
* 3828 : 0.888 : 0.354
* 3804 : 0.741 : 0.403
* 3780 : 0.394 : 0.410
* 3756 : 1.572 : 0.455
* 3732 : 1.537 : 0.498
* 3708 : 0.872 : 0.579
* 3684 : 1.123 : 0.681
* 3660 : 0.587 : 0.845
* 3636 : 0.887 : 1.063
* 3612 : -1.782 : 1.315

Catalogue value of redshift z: 0.137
